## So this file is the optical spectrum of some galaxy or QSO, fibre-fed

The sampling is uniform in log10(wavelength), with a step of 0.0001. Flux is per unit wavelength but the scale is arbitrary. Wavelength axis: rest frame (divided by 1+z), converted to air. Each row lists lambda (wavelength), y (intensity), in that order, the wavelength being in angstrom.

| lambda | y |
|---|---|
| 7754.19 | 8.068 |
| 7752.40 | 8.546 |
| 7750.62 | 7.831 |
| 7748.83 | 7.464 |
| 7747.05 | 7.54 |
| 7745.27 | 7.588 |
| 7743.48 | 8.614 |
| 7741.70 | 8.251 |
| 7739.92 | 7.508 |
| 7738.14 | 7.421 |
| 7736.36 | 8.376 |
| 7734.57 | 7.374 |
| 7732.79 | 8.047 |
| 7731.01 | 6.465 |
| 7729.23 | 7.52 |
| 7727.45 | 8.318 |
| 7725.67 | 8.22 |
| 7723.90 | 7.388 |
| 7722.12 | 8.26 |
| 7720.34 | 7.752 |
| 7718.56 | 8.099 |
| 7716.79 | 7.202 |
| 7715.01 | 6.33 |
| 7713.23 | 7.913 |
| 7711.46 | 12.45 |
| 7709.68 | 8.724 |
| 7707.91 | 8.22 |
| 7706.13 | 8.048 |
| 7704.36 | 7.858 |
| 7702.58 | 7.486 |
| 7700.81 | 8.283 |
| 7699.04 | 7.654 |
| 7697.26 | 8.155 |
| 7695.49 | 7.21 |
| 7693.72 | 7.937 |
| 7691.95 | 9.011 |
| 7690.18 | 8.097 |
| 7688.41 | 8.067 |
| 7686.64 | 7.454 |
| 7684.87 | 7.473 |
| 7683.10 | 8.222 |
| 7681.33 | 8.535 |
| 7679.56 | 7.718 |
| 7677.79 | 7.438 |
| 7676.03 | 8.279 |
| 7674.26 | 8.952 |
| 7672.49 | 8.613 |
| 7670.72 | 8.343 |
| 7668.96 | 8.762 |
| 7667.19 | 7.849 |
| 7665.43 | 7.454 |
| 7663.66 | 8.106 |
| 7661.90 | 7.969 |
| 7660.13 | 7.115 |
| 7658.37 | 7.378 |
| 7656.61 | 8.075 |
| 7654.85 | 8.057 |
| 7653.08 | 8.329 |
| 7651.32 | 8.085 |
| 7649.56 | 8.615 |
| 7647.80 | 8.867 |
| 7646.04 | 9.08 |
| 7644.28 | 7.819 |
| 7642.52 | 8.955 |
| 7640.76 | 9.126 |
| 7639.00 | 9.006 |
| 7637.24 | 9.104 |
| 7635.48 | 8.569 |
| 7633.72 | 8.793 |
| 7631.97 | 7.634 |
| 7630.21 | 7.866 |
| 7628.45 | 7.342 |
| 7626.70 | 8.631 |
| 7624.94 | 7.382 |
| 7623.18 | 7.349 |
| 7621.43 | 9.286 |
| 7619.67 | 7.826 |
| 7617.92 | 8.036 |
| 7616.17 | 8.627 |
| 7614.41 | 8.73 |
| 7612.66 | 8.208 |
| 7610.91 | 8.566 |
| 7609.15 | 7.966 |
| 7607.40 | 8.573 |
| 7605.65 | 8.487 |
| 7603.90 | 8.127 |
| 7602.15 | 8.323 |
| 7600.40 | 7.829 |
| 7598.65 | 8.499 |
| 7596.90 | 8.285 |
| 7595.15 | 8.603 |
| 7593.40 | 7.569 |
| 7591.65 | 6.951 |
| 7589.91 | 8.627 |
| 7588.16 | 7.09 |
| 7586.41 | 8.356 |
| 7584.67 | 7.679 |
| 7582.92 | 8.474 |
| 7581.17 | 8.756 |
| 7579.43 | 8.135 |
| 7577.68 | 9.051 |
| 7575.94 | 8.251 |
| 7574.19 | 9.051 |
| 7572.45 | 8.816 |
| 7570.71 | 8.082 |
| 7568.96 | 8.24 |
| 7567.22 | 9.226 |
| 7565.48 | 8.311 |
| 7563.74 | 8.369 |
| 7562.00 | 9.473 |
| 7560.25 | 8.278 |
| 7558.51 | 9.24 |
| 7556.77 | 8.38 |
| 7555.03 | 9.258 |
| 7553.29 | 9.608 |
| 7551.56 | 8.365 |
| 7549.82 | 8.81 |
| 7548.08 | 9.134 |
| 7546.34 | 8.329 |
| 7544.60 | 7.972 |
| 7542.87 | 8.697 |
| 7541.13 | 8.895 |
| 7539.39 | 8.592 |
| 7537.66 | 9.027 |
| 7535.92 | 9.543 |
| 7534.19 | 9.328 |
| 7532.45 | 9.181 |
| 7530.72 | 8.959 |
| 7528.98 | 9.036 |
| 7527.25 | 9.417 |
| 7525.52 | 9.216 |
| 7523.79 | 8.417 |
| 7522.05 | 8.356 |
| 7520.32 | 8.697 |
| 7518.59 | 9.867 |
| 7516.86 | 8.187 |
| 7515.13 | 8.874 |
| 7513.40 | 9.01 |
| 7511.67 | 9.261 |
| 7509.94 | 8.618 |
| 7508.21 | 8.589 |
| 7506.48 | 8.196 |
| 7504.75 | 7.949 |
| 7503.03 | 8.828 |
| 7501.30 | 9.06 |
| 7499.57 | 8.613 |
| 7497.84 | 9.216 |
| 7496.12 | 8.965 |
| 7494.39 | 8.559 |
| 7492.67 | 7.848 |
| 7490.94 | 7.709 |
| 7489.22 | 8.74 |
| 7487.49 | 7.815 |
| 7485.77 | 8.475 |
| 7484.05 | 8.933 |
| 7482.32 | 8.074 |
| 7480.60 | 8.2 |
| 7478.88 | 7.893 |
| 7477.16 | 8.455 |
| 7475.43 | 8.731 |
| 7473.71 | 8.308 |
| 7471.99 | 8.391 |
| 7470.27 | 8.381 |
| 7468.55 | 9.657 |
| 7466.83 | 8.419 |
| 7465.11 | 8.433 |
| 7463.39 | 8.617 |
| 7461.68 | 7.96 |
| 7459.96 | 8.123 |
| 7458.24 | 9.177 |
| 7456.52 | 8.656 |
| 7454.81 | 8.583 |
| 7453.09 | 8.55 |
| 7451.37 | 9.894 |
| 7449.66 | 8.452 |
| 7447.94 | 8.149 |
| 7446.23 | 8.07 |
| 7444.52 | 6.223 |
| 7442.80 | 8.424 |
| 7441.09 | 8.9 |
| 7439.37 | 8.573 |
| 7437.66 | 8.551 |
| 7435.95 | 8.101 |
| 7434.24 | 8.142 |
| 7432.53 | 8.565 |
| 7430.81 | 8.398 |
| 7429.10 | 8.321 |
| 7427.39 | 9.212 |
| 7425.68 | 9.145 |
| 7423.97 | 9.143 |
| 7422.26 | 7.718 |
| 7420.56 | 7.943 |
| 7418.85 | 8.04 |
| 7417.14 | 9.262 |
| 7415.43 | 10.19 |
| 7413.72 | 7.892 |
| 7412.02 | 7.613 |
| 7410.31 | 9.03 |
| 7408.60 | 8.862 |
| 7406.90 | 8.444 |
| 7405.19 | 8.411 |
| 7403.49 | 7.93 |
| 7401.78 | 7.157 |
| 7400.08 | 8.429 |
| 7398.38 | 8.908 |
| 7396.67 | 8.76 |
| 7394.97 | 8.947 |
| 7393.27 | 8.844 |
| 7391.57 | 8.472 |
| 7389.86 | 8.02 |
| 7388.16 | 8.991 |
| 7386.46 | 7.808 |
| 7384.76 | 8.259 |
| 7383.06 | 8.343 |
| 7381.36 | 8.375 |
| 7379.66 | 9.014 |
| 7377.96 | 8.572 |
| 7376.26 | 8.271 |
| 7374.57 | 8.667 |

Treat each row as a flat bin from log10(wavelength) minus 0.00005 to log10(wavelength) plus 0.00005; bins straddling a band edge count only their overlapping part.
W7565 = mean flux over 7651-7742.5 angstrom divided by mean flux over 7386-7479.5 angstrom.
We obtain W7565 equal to 0.94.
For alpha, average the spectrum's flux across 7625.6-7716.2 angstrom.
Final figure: 8.21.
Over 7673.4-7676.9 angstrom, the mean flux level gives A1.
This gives 8.61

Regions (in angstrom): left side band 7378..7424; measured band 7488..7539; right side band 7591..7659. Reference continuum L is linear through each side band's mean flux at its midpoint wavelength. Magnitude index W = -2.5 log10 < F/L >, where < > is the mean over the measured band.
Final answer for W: -0.054 mag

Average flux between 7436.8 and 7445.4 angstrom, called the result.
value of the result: 8.13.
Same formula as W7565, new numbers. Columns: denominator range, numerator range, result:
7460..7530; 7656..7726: 0.94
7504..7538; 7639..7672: 0.93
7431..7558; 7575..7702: 0.95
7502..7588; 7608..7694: 0.94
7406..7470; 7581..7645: 0.97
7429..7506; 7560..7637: 0.98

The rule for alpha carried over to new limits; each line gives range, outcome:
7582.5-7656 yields 8.27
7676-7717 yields 8.08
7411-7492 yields 8.45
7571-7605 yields 8.24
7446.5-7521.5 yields 8.58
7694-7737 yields 7.97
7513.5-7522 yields 8.87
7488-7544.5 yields 8.78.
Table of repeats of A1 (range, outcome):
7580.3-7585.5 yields 8.3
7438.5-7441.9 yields 8.72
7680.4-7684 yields 8.36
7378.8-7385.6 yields 8.5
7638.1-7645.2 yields 8.73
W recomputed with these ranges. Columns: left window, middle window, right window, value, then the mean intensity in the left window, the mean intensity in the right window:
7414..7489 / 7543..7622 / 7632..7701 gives -0.02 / 8.49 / 8.21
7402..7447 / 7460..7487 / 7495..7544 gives 0.03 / 8.41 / 8.87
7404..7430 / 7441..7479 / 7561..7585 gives 0.02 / 8.61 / 8.58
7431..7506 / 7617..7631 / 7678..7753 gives 0.02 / 8.45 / 7.96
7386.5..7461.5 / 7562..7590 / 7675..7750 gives -0.03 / 8.48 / 7.95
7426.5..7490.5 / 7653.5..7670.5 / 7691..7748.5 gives 0.02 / 8.44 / 7.97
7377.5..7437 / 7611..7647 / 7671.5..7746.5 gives -0.03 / 8.49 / 8.01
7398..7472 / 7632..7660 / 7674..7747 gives -0.05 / 8.48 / 7.98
